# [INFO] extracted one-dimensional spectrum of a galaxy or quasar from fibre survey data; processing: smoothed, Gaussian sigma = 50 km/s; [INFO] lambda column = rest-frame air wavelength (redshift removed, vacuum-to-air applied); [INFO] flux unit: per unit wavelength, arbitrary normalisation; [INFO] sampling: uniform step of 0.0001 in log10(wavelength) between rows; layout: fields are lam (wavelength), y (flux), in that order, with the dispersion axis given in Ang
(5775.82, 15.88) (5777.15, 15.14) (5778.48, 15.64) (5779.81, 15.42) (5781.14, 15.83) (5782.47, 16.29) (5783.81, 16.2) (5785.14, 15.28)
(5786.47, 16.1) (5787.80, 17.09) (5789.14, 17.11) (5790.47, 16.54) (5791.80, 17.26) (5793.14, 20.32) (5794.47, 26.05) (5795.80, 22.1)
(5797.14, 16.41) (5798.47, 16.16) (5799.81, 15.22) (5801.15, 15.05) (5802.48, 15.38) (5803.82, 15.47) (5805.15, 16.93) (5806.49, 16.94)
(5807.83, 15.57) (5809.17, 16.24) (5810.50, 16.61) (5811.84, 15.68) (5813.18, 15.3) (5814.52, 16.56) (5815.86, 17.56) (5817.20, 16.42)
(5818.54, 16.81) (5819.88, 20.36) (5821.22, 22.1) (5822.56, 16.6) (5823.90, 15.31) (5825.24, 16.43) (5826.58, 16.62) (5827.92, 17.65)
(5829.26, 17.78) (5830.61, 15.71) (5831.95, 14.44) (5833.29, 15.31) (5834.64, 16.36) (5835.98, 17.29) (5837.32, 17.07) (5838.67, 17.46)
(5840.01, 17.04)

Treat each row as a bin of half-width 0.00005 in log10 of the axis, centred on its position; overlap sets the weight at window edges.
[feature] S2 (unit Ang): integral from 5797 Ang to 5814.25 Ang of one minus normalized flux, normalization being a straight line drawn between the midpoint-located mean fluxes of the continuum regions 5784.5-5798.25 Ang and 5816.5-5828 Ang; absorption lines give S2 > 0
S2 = 2.0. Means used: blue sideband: 18.4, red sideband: 17.6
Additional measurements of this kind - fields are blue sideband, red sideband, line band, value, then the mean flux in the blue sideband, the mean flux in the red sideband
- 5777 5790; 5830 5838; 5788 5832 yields -3.20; 16.1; 16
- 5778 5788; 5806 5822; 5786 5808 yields -1.29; 15.9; 17.2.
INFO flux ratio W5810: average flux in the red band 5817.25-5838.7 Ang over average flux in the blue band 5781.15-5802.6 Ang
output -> 0.98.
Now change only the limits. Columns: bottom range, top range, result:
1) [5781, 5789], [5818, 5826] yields 1.11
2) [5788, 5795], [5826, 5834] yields 0.85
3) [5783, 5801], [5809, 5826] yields 0.96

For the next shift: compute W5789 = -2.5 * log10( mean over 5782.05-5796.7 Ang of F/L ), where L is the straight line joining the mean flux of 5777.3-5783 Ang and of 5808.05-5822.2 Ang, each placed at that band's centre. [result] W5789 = -0.13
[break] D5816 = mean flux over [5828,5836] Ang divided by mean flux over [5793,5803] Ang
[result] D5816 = 0.88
